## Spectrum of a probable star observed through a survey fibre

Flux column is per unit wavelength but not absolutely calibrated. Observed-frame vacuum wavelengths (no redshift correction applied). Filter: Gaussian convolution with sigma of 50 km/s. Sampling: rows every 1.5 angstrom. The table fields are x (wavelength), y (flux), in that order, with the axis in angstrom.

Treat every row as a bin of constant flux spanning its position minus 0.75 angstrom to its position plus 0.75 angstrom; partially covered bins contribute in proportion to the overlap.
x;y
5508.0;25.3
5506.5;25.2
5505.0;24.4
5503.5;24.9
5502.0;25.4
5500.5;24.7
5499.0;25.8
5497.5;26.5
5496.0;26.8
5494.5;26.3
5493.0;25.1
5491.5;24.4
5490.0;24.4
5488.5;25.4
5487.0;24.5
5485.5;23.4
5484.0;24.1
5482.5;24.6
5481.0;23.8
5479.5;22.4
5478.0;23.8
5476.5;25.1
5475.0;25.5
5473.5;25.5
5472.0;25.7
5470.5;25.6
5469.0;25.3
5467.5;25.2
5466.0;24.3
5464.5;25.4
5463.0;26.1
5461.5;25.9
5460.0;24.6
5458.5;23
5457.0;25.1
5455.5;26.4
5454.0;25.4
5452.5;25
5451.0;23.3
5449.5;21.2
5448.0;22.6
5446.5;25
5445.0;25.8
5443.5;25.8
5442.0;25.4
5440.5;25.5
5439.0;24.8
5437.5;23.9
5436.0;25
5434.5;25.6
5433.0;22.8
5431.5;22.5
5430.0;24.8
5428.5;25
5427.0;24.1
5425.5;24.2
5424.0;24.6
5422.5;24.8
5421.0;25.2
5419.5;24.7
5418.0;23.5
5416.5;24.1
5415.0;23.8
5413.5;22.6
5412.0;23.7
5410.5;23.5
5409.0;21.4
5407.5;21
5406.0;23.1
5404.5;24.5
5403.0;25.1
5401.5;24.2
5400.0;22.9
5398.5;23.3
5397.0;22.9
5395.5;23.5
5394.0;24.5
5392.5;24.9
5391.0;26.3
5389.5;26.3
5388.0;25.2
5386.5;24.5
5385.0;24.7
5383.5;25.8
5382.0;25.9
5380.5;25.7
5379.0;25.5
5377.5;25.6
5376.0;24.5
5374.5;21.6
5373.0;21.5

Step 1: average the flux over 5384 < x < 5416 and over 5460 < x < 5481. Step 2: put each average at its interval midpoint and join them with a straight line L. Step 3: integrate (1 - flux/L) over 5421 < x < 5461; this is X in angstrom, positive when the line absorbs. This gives 0.1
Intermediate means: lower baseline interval 23.9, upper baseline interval 25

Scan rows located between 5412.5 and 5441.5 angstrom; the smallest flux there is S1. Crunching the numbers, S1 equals 22.5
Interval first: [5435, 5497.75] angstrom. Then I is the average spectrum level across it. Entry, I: 24.8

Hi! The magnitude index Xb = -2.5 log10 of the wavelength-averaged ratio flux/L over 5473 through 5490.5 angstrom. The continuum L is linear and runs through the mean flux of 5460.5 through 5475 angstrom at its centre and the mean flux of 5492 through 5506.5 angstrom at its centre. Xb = 0.05 mag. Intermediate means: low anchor 25.4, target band 24.4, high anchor 25.5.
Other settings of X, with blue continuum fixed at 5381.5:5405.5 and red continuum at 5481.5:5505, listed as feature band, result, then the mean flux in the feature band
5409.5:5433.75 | 0.8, 24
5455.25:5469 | -0.1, 25.1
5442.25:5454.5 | 0.3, 24.3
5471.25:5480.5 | 0.1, 24.6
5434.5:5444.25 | -0.1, 25.1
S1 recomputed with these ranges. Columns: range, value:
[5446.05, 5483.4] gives 21.2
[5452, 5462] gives 23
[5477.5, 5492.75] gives 22.4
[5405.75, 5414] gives 21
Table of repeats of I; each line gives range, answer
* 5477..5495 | 24.3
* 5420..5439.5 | 24.4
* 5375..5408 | 24.5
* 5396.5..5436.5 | 23.8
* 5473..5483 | 24.4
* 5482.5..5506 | 25.1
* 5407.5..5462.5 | 24.3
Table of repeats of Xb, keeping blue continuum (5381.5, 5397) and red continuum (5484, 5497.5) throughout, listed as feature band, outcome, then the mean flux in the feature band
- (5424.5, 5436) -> 0.037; 24.2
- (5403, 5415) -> 0.091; 23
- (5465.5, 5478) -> -0.006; 25.2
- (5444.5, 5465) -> 0.020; 24.6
